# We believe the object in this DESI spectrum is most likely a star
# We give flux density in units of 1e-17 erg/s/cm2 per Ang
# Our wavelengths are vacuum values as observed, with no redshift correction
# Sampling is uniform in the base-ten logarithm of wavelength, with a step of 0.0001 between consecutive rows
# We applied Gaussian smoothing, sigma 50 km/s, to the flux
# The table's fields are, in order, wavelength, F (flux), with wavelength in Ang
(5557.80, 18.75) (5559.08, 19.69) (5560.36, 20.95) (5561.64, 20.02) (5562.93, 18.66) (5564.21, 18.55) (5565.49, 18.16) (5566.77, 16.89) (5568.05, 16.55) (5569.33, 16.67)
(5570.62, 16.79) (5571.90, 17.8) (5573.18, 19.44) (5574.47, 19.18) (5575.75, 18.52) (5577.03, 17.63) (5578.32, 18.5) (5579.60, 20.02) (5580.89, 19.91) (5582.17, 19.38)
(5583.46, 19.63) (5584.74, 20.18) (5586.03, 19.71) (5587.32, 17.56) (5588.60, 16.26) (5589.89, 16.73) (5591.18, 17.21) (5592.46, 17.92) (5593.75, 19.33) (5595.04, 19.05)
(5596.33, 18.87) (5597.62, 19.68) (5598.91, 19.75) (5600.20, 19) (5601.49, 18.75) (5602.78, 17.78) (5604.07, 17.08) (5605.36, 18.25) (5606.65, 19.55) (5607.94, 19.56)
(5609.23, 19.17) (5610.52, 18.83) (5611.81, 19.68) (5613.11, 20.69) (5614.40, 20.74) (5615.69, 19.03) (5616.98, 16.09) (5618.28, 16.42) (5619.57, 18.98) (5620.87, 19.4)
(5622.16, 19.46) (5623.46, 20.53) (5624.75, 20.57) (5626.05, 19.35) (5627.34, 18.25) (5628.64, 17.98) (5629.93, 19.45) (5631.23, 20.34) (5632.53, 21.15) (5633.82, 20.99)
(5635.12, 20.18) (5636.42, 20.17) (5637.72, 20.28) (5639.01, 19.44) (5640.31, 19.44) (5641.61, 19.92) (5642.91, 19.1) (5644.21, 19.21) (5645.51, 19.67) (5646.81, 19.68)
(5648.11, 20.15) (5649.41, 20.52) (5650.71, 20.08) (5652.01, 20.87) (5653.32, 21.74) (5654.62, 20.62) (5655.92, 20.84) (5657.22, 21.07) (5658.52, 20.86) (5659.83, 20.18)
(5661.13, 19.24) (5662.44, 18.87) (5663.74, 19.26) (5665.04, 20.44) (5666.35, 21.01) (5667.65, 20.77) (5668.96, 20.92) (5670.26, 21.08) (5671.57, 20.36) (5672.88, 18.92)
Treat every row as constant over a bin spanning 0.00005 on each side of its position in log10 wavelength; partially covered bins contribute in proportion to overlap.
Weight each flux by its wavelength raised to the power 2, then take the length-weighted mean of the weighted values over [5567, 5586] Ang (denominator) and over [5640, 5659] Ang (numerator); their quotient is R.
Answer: 1.1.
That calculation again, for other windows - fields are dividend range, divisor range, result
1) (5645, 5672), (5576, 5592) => 1.13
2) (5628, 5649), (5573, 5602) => 1.08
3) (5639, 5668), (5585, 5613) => 1.10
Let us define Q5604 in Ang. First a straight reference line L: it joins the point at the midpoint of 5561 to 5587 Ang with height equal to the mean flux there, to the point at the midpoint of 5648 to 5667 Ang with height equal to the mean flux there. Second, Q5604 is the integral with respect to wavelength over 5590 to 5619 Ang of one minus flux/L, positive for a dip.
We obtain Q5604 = 0.8 Ang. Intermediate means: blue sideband 18.6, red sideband 20.4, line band 18.7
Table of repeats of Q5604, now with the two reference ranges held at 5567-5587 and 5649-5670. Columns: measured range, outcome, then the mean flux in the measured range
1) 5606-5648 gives 0.5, 19.5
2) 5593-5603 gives 0.0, 19.1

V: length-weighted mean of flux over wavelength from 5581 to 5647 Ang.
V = 19.1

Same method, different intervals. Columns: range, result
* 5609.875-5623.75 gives 19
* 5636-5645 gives 19.6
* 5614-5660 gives 19.8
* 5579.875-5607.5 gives 18.7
